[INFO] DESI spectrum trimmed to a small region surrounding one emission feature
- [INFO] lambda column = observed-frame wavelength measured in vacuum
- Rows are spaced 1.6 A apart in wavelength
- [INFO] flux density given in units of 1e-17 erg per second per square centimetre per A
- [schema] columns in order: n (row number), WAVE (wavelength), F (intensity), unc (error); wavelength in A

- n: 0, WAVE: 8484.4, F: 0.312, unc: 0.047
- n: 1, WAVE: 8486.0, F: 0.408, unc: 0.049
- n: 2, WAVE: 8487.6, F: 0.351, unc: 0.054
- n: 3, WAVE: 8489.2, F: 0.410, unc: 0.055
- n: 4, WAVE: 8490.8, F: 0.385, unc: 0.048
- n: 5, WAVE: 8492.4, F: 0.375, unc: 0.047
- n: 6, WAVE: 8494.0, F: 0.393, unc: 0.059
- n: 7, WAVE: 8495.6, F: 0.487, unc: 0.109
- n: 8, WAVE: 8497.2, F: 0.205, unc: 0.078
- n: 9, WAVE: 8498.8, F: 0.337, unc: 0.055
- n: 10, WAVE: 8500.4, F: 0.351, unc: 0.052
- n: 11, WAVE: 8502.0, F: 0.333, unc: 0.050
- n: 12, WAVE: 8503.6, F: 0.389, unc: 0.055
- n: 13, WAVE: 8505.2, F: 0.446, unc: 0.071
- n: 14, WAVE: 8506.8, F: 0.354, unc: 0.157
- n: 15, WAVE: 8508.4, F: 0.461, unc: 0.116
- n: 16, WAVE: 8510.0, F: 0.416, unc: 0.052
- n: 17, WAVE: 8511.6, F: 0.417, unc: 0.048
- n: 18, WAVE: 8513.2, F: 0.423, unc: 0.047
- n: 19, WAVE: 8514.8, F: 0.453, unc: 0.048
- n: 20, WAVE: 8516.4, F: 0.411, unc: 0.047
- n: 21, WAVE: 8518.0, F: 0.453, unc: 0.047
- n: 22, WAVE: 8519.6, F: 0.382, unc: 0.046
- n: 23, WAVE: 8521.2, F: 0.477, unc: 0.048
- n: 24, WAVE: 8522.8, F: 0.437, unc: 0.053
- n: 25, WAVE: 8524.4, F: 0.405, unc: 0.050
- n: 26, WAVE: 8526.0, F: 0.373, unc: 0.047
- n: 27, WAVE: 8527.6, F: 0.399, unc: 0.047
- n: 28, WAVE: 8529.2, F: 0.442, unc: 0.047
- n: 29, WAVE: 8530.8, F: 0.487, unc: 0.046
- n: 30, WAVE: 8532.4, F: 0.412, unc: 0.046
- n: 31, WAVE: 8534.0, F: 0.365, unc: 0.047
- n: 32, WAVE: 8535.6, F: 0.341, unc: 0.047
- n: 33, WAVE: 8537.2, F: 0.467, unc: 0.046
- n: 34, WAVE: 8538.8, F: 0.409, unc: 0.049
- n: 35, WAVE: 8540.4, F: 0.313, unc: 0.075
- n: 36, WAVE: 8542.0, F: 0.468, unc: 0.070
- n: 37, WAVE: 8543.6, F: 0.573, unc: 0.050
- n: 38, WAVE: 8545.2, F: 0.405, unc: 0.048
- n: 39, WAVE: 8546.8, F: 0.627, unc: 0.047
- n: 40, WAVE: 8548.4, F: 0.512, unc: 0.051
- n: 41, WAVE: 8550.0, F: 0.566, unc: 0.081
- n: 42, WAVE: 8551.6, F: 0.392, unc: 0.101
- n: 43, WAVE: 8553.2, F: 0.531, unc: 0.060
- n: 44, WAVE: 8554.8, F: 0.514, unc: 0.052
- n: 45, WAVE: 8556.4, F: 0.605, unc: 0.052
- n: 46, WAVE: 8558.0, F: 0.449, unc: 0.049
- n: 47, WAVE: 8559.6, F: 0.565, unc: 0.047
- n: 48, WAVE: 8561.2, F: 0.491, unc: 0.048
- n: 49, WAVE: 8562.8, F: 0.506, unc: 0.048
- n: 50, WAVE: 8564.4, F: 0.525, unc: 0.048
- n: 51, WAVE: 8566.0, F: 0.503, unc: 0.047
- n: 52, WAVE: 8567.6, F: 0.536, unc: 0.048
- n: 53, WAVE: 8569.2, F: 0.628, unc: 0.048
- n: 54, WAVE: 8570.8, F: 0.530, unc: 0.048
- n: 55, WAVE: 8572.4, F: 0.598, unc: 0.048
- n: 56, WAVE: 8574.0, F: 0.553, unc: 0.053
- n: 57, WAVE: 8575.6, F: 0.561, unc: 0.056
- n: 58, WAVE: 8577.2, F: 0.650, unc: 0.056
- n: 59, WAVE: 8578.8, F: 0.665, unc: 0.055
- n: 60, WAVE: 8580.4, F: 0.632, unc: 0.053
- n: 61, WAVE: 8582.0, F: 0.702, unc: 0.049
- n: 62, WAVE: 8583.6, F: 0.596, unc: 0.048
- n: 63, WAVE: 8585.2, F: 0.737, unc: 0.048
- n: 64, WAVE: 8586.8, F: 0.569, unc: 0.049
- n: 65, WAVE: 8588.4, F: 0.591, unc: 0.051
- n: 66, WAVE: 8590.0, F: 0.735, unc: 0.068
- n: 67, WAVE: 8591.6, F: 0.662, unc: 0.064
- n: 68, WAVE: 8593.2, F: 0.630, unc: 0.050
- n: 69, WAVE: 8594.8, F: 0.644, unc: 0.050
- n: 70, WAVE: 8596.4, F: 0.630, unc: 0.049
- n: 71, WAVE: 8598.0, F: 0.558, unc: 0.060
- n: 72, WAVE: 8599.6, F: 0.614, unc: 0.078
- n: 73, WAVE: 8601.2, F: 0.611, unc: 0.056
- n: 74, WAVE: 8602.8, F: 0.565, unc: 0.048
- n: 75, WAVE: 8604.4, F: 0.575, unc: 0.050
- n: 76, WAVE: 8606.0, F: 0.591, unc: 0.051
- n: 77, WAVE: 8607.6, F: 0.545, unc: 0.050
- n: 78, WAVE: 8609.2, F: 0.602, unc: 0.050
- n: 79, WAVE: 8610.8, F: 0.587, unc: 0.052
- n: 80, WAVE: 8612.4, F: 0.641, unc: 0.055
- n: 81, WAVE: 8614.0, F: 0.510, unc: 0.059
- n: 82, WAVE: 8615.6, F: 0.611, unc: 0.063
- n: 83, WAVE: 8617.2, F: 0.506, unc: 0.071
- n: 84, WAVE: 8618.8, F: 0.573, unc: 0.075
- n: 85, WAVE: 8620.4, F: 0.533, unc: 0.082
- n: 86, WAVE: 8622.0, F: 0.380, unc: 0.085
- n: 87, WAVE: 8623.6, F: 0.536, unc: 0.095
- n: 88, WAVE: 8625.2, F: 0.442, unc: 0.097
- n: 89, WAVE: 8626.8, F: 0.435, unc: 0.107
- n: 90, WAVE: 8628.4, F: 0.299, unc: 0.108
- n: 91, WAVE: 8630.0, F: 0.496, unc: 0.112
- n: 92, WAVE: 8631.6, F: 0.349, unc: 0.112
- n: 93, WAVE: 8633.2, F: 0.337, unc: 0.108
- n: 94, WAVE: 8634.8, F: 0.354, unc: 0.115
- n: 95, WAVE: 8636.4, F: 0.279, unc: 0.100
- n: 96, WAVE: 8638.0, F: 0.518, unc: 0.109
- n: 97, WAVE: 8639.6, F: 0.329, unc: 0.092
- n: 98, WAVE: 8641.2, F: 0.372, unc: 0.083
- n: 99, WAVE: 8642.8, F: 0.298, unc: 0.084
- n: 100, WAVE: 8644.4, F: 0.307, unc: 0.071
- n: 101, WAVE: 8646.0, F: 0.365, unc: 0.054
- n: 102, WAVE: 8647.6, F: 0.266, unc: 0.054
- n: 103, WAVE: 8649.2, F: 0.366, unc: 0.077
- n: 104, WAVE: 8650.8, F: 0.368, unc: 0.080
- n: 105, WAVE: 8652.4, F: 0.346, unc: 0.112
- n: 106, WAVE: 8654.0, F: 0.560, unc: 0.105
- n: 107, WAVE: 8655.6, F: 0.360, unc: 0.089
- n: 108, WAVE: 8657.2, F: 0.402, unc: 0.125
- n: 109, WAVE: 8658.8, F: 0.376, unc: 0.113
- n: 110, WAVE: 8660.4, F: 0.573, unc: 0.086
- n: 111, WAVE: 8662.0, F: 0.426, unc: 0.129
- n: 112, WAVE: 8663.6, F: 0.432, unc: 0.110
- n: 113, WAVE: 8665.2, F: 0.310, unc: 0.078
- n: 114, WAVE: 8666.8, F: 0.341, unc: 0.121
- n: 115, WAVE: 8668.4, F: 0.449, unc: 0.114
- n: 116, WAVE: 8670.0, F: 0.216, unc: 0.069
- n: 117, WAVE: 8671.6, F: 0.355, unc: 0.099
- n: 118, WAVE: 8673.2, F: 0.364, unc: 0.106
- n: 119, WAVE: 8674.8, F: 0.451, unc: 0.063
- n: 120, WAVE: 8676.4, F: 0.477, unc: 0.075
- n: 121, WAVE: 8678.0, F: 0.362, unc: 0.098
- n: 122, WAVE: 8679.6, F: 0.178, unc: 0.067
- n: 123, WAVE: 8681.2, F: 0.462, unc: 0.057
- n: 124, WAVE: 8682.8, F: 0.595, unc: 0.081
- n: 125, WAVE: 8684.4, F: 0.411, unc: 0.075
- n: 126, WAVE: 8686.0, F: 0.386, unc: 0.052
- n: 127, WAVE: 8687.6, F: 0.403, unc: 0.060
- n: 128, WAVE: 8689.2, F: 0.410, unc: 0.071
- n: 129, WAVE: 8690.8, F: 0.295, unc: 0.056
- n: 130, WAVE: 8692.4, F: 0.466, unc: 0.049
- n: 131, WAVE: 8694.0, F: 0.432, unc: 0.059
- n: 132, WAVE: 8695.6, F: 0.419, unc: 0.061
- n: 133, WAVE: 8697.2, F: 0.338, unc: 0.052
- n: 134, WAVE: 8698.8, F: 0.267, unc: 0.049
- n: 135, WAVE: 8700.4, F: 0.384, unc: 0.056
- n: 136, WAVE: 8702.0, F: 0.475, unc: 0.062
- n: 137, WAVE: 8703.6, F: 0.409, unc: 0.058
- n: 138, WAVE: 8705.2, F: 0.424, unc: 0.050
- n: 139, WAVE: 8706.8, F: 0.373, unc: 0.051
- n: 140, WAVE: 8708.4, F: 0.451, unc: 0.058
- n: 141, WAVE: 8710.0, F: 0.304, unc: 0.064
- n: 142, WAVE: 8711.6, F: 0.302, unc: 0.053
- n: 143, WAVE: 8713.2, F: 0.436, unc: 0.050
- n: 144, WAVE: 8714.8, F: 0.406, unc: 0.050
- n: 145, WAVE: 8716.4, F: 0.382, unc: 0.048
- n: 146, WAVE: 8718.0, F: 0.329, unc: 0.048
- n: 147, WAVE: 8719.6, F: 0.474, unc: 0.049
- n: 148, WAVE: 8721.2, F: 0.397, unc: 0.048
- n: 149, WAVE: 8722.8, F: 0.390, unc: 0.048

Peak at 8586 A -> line Mg II 2798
